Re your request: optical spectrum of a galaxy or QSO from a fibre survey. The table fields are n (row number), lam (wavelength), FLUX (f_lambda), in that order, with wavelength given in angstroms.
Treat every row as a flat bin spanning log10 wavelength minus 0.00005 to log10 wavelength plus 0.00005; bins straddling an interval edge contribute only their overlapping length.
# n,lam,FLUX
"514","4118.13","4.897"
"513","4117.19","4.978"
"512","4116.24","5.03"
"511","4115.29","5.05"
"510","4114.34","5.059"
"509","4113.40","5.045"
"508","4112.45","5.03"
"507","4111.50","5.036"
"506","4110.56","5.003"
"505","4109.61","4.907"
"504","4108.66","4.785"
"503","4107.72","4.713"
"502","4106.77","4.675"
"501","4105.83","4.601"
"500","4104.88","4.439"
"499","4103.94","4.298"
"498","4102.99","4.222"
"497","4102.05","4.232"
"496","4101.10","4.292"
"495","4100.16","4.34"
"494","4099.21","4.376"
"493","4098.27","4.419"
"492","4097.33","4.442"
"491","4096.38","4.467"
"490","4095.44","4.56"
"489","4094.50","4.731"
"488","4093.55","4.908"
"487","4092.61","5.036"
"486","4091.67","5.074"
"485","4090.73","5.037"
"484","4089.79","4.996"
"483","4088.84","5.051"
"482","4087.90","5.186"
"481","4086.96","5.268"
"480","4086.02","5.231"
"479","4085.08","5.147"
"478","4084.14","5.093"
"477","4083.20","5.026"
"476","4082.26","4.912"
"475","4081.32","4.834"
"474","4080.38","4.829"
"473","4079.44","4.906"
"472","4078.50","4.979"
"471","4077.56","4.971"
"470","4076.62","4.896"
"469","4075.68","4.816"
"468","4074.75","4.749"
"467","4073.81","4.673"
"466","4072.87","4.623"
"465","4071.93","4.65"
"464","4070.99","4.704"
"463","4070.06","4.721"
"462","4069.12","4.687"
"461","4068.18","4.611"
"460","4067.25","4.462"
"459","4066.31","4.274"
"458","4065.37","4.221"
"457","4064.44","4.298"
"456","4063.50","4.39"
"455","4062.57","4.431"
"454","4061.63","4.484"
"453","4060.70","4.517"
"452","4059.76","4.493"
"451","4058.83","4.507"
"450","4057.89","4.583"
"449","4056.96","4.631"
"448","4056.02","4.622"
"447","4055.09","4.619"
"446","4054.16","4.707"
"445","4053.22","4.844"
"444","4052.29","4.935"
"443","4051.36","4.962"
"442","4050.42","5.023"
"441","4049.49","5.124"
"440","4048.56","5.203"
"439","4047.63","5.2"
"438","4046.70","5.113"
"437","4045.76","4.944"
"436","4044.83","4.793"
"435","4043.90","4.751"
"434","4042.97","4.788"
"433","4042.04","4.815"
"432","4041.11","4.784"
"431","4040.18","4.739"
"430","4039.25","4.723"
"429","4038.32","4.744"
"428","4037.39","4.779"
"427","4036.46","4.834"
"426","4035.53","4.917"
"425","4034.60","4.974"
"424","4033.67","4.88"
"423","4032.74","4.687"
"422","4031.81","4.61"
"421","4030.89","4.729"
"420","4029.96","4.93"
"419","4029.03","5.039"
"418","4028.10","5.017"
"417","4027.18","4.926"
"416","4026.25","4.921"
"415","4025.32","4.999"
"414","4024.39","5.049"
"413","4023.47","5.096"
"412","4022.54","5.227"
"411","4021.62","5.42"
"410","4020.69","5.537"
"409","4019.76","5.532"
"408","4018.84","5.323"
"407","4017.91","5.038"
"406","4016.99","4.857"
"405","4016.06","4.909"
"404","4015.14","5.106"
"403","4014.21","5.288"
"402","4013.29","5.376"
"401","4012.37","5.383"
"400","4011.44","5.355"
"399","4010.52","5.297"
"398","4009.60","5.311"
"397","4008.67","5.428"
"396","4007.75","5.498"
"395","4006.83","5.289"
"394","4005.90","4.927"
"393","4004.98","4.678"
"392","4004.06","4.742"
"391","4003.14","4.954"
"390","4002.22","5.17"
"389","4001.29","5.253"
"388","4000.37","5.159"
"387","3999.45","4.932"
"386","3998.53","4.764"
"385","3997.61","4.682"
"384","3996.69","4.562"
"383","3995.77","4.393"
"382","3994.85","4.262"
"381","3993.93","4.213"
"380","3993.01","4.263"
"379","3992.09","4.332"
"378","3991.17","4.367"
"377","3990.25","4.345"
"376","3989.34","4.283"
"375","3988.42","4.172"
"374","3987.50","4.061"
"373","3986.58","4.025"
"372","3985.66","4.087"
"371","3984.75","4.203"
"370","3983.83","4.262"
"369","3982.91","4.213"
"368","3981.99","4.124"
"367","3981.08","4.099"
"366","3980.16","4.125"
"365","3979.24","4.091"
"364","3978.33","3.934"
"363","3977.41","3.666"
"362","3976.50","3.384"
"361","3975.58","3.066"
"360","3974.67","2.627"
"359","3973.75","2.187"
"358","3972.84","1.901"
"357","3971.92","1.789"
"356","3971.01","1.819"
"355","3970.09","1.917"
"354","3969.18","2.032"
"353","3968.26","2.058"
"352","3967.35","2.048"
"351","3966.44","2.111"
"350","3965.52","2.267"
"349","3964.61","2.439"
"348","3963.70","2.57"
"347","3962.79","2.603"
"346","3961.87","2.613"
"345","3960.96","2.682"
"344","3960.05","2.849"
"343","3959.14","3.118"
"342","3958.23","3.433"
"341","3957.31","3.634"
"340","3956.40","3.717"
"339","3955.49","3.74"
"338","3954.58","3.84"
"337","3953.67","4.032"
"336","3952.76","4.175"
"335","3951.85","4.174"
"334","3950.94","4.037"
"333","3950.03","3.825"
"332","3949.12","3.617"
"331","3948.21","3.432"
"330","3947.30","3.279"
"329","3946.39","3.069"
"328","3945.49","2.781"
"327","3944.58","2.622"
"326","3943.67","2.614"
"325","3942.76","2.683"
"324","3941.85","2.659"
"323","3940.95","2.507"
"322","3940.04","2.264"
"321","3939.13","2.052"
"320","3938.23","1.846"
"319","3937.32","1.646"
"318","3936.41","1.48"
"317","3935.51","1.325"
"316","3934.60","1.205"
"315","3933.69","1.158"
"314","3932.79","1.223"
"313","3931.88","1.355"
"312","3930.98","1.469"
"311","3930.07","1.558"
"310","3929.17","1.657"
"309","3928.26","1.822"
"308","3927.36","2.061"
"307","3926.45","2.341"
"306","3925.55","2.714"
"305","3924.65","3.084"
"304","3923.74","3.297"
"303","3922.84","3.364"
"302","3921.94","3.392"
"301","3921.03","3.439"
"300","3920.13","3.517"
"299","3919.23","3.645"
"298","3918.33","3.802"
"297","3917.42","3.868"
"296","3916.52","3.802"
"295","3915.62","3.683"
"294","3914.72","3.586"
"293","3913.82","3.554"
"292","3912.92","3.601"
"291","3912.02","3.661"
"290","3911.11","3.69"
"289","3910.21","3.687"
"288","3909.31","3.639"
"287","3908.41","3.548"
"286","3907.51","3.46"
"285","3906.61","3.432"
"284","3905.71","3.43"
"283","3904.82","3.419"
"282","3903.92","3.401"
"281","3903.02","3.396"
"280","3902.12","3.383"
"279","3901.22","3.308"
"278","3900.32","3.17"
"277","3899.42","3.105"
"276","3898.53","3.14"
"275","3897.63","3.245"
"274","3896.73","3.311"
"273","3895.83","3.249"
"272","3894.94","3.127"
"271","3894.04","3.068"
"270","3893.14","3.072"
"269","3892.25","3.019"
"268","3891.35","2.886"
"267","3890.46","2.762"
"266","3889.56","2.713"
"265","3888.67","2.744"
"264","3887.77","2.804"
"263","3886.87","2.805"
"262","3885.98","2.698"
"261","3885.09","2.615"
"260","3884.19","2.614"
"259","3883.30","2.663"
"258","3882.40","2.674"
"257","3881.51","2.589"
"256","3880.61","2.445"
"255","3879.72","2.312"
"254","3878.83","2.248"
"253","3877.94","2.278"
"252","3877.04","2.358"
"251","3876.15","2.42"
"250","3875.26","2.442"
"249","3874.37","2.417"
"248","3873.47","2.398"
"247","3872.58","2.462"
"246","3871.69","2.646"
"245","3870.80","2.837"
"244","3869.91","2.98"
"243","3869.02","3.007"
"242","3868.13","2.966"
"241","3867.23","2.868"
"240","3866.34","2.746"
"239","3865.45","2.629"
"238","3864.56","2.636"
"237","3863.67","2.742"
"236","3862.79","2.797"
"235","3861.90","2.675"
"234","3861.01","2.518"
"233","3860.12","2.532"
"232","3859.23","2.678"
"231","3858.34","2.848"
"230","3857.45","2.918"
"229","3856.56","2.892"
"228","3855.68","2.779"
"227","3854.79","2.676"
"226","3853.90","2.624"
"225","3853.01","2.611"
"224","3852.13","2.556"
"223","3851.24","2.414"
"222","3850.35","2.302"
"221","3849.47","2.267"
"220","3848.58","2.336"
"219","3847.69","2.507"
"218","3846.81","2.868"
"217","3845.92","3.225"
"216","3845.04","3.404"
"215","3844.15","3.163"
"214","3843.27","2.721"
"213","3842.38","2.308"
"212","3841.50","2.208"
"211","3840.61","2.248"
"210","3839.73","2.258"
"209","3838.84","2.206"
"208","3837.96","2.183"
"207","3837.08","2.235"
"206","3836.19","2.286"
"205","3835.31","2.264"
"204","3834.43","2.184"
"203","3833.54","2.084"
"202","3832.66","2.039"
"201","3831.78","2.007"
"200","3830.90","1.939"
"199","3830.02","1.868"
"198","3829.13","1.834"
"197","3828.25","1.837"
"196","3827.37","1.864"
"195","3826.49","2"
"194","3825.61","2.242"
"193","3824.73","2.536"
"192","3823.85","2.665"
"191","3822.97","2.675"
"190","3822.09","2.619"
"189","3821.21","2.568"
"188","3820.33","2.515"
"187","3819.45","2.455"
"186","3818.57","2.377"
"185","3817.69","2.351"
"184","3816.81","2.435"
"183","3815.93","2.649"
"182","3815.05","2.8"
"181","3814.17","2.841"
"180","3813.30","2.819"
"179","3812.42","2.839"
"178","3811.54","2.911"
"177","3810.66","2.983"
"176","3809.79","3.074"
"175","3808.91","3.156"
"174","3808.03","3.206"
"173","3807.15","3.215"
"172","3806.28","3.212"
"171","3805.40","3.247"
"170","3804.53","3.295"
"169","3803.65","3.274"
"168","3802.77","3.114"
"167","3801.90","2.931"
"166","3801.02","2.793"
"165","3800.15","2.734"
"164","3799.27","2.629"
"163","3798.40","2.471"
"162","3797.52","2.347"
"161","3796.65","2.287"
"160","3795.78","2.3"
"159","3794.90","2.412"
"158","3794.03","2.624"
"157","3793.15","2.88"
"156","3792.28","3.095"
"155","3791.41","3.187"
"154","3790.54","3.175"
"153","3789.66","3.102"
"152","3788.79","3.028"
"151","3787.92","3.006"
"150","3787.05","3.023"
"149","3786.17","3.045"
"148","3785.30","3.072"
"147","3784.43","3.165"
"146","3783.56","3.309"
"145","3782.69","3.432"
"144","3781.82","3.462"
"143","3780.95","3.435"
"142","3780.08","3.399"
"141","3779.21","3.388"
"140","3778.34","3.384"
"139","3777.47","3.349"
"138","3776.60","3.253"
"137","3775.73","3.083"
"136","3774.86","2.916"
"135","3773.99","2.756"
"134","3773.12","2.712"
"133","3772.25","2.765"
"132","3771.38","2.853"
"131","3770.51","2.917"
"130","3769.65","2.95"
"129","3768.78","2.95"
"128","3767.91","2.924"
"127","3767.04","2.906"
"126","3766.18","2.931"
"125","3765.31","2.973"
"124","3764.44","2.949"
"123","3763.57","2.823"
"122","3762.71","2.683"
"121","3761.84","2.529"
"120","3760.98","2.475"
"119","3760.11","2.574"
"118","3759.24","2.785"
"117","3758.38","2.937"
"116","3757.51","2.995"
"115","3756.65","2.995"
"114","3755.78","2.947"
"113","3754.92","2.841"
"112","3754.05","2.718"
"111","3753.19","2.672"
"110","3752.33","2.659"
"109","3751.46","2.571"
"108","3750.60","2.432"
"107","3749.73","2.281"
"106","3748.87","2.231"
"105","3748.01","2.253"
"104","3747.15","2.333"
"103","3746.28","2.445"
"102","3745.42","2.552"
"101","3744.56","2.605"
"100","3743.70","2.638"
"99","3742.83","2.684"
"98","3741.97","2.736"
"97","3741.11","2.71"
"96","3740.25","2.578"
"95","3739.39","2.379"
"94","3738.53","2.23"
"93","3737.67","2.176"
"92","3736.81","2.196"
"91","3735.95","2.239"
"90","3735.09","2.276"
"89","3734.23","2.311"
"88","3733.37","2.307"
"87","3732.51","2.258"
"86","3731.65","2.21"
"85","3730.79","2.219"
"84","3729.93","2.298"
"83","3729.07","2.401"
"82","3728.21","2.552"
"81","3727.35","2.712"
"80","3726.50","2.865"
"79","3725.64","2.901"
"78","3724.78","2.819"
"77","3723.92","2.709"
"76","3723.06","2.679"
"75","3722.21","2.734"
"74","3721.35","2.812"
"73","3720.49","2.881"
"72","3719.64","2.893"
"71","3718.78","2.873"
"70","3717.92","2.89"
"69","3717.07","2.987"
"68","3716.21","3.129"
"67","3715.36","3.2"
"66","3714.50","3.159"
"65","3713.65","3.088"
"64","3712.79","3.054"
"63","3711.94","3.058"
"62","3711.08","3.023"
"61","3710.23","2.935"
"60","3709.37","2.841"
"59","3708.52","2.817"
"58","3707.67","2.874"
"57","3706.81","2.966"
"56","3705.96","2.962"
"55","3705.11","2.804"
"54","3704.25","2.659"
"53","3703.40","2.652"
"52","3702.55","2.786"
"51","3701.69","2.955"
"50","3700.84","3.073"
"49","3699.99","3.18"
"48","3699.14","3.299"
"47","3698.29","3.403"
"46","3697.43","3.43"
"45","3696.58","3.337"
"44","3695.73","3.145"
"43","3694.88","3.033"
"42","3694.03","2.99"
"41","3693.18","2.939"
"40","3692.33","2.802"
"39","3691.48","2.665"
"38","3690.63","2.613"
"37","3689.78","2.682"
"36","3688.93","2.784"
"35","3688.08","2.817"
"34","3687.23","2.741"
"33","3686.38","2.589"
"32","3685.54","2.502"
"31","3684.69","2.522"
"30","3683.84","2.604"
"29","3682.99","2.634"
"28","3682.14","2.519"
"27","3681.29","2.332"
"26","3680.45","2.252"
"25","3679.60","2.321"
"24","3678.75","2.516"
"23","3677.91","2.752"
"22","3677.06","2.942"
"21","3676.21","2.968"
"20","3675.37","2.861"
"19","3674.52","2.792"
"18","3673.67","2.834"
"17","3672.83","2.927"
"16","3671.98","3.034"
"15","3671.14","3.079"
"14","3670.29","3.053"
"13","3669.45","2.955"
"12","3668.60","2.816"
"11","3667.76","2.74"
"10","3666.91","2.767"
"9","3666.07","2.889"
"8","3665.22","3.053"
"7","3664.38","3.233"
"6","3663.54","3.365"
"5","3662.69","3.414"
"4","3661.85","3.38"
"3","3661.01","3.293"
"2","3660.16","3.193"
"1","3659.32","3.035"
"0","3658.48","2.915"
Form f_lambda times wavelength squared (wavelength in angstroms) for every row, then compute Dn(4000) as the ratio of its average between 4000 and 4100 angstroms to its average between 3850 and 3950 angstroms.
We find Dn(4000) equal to 1.9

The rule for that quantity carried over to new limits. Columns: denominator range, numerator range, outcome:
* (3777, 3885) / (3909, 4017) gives 1.39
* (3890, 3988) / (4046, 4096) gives 1.70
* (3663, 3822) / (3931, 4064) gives 1.64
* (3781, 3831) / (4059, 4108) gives 1.96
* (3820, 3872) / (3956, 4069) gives 1.89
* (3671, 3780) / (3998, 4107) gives 2.08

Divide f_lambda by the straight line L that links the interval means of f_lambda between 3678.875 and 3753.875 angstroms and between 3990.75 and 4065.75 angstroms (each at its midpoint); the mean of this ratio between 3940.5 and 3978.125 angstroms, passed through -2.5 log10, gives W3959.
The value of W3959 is 0.441 mag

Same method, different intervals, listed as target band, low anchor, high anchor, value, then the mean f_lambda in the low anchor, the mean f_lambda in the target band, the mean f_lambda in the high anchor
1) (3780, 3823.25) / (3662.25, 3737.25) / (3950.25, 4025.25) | 0.13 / 2.81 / 2.9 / 4.08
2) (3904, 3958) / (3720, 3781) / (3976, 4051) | 0.35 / 2.7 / 2.97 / 4.78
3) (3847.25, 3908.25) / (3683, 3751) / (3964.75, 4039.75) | 0.29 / 2.73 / 2.8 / 4.36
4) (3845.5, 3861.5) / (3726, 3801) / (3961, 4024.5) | 0.24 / 2.74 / 2.64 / 4.14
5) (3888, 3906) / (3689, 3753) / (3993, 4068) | 0.25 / 2.73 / 3.14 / 4.88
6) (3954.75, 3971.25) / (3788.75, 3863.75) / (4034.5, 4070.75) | 0.40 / 2.61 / 2.68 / 4.72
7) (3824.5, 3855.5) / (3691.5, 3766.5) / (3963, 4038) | 0.40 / 2.74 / 2.35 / 4.31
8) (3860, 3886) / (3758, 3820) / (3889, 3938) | 0.12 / 2.92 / 2.61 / 2.92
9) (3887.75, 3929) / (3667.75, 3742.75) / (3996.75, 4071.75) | 0.25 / 2.76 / 3.24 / 4.9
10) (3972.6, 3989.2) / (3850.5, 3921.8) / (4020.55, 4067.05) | 0.10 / 2.98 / 3.71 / 4.81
